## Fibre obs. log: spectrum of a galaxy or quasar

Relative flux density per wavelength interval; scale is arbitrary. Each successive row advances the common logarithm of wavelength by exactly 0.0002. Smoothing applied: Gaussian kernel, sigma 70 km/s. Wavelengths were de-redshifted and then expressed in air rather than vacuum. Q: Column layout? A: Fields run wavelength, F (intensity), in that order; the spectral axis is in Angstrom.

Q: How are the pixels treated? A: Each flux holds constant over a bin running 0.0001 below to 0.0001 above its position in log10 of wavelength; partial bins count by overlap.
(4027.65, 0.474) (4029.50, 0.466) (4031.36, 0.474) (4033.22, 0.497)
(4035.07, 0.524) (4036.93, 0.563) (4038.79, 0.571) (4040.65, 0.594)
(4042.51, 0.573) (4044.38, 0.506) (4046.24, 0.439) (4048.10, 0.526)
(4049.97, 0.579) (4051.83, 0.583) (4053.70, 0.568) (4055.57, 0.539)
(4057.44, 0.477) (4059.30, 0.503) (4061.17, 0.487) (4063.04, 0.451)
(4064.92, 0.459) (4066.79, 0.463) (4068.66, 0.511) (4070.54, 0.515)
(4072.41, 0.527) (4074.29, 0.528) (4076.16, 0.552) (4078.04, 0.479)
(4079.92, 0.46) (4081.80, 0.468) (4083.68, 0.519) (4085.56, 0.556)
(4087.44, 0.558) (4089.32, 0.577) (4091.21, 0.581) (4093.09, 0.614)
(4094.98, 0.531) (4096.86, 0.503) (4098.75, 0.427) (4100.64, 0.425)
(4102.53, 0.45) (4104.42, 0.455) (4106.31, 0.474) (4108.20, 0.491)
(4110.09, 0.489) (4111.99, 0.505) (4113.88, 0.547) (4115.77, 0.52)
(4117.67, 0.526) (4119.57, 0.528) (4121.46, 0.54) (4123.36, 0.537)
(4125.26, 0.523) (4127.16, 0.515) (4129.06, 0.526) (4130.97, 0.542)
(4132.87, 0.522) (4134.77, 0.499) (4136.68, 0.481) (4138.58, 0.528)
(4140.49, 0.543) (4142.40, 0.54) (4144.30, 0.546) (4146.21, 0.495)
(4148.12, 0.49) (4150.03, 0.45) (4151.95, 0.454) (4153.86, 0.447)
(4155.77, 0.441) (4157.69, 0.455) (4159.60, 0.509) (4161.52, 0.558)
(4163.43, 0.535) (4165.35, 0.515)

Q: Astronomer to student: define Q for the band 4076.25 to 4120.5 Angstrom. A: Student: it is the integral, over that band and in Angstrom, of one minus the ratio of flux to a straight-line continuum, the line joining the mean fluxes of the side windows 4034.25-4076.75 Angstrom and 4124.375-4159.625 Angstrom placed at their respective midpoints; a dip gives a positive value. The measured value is 0.2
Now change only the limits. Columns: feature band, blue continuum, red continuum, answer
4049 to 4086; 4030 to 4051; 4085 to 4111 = 0.7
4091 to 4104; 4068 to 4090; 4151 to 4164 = 0.4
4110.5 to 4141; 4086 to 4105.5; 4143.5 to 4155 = -1.8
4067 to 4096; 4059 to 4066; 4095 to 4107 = -4.0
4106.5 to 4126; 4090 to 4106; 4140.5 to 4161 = -1.0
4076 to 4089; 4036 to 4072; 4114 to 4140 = 0.2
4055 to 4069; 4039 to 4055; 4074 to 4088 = 1.3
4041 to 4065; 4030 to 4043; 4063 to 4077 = 0.1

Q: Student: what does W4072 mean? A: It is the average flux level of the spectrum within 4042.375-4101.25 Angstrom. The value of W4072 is 0.515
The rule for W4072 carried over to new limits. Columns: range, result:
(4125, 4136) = 0.52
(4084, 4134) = 0.518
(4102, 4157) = 0.504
